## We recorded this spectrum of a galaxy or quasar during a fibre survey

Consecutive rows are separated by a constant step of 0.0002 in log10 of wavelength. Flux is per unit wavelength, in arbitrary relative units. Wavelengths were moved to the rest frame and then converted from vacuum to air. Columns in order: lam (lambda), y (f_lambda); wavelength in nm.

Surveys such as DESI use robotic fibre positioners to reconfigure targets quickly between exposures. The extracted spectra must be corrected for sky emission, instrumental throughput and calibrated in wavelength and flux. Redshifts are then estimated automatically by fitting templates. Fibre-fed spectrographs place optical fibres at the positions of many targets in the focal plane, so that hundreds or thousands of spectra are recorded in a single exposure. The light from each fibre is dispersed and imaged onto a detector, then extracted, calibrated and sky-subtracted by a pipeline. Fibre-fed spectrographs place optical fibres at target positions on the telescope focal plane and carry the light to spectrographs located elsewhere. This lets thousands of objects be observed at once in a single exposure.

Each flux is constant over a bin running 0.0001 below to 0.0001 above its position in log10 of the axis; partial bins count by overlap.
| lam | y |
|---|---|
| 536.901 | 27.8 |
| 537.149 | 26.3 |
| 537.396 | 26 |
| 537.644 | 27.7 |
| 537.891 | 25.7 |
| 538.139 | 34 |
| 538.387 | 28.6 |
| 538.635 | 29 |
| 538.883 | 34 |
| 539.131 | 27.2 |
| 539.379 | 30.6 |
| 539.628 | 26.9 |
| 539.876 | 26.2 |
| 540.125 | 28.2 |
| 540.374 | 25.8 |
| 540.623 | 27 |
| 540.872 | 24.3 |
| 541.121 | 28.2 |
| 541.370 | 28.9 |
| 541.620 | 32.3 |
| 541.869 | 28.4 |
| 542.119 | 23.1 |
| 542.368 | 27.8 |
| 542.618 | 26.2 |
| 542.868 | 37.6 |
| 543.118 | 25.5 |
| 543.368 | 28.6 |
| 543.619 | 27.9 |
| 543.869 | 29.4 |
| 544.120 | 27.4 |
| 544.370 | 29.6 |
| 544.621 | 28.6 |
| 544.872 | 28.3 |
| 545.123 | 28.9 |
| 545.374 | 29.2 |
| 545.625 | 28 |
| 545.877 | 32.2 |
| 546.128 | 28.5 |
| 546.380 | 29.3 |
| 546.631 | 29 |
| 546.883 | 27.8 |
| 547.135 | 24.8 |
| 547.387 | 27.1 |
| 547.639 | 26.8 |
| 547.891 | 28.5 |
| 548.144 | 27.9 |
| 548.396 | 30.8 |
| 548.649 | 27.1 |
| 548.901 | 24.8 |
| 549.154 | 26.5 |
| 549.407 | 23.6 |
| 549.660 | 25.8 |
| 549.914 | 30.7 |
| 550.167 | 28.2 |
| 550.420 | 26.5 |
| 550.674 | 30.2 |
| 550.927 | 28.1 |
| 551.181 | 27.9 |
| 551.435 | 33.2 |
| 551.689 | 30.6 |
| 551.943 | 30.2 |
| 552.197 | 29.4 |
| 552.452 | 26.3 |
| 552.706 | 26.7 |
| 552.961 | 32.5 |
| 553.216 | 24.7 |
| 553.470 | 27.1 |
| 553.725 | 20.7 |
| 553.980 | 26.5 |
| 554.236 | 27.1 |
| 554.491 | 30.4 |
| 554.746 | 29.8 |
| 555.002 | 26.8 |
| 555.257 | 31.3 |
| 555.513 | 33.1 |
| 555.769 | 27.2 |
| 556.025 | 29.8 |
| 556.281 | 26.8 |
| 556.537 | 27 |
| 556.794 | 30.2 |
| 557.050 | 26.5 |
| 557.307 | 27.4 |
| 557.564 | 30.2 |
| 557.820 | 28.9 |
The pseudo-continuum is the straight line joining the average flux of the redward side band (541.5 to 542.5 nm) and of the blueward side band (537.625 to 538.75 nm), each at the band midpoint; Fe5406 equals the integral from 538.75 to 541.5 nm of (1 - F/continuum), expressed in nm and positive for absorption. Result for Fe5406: 0.054 nm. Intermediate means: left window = 29.1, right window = 27.9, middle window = 27.9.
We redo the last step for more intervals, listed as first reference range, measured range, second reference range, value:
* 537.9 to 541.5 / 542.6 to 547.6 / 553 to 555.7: -0.09 nm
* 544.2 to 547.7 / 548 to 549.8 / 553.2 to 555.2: 0.08 nm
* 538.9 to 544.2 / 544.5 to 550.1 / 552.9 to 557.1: 0.03 nm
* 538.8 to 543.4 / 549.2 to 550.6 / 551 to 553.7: 0.07 nm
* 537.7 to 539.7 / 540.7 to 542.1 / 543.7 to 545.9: 0.06 nm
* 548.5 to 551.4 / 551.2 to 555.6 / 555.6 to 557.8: -0.11 nm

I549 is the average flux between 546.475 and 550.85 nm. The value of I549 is 27.4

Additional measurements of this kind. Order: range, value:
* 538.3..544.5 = 28.3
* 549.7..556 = 28.5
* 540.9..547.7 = 28.5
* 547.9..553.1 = 28.3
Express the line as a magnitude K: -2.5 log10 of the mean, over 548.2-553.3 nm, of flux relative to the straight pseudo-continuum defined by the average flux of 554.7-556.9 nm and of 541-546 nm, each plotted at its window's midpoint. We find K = 0.028 mag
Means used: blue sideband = 28.8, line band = 28.2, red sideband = 29.1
